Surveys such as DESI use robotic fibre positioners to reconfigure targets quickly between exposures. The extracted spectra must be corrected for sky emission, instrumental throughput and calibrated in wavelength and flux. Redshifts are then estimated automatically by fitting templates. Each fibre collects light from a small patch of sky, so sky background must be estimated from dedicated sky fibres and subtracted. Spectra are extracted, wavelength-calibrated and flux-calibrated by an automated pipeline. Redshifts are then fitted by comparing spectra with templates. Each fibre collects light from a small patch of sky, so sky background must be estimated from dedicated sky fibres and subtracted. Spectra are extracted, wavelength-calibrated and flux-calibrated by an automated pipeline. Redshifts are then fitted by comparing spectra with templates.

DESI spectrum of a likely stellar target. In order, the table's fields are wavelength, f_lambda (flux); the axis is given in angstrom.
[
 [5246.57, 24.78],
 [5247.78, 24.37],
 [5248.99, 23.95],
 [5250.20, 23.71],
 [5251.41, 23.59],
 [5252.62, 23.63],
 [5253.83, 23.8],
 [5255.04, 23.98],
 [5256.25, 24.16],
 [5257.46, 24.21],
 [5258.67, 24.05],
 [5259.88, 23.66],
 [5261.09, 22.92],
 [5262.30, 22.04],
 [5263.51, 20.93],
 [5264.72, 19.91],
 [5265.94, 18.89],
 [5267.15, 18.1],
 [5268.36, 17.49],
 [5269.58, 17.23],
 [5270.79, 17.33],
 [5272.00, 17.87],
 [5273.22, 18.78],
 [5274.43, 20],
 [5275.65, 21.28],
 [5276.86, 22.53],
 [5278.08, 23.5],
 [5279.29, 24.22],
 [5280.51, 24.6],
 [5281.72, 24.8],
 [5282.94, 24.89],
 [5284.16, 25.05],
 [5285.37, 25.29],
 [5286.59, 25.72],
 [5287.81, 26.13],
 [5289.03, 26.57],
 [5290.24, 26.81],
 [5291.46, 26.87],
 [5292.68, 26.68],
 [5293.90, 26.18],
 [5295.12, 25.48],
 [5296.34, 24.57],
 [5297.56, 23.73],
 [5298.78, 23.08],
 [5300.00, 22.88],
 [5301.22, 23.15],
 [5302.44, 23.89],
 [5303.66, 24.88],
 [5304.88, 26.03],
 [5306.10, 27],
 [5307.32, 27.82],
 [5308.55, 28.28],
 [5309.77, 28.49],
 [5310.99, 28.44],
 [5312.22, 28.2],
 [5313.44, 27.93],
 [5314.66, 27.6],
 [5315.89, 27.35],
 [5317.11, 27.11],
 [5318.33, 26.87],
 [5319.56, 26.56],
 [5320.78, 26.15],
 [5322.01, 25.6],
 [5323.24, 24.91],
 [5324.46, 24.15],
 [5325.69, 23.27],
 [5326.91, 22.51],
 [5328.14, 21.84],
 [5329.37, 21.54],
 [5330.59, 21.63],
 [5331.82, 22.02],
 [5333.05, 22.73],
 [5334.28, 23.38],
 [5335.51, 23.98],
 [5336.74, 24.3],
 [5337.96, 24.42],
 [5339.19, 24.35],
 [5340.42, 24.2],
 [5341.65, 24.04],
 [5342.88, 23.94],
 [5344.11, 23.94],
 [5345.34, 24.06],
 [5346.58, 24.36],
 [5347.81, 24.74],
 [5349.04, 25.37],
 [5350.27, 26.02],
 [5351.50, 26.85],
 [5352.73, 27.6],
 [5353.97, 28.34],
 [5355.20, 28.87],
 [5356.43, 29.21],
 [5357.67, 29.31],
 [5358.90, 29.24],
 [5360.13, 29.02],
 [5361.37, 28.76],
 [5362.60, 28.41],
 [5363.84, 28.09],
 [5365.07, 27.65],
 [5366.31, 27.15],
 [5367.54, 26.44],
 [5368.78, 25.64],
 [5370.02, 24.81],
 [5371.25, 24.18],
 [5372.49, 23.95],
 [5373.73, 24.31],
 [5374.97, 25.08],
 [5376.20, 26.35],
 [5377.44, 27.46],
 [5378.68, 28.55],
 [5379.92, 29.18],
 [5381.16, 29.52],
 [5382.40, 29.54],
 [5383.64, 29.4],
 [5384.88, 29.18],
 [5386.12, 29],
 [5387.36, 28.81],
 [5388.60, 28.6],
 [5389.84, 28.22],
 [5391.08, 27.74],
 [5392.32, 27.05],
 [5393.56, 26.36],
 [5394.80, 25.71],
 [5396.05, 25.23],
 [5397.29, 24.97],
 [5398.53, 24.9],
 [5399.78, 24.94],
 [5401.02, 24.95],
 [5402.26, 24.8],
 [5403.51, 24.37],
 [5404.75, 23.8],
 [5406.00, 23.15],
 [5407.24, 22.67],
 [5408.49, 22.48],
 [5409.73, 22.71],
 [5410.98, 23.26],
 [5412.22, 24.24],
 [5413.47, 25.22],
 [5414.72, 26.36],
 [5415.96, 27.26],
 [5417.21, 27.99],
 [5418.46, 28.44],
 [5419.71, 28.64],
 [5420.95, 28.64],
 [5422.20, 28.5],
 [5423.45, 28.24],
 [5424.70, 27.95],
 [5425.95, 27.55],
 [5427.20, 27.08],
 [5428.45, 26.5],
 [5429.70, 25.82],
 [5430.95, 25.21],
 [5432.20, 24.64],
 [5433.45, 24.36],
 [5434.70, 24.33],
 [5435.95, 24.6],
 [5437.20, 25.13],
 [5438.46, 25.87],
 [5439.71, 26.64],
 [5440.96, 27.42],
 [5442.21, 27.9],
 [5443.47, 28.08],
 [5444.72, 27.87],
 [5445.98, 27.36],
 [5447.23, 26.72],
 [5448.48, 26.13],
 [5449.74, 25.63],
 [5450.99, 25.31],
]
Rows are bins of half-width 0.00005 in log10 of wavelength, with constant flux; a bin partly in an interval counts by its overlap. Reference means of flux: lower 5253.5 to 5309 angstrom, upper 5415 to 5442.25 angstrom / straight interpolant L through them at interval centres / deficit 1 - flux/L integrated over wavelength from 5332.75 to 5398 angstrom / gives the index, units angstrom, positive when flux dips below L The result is -3.2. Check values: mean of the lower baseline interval 23.4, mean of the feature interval 26.6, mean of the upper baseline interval 26.7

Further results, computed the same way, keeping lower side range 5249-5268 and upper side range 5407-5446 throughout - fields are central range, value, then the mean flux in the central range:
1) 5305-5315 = -1.8 angstrom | 27.9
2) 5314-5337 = -0.4 angstrom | 24.4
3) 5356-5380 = -2.1 angstrom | 27.1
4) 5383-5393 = -1.2 angstrom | 28.5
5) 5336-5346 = 0.1 angstrom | 24.2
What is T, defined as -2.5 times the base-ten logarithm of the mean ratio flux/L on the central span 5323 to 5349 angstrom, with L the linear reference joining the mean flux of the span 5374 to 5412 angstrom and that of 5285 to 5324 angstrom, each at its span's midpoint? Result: 0.11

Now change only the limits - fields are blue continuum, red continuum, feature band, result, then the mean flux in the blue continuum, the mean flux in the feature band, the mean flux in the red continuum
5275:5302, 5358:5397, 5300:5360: 0.016 mag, 24.7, 25.6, 27.4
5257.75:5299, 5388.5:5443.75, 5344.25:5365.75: -0.115 mag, 22.9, 27.3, 25.9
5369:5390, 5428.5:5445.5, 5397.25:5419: 0.080 mag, 27.4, 24.8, 26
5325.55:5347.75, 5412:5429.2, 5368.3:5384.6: -0.063 mag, 23.4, 26.8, 27.4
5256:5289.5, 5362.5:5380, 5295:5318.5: -0.110 mag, 22.2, 26.1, 26.3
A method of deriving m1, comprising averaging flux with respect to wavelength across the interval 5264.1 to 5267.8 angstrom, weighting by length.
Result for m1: 19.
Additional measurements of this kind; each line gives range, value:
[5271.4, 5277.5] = 20.1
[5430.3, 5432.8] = 24.9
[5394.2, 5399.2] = 25.2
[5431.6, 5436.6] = 24.5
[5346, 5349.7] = 24.9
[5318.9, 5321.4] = 26.3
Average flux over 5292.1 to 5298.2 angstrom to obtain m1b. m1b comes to 25.3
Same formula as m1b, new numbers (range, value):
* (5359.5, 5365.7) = 28.4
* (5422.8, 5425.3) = 28.1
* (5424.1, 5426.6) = 27.7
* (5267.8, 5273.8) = 17.7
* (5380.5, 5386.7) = 29.3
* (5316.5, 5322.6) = 26.5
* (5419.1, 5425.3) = 28.4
